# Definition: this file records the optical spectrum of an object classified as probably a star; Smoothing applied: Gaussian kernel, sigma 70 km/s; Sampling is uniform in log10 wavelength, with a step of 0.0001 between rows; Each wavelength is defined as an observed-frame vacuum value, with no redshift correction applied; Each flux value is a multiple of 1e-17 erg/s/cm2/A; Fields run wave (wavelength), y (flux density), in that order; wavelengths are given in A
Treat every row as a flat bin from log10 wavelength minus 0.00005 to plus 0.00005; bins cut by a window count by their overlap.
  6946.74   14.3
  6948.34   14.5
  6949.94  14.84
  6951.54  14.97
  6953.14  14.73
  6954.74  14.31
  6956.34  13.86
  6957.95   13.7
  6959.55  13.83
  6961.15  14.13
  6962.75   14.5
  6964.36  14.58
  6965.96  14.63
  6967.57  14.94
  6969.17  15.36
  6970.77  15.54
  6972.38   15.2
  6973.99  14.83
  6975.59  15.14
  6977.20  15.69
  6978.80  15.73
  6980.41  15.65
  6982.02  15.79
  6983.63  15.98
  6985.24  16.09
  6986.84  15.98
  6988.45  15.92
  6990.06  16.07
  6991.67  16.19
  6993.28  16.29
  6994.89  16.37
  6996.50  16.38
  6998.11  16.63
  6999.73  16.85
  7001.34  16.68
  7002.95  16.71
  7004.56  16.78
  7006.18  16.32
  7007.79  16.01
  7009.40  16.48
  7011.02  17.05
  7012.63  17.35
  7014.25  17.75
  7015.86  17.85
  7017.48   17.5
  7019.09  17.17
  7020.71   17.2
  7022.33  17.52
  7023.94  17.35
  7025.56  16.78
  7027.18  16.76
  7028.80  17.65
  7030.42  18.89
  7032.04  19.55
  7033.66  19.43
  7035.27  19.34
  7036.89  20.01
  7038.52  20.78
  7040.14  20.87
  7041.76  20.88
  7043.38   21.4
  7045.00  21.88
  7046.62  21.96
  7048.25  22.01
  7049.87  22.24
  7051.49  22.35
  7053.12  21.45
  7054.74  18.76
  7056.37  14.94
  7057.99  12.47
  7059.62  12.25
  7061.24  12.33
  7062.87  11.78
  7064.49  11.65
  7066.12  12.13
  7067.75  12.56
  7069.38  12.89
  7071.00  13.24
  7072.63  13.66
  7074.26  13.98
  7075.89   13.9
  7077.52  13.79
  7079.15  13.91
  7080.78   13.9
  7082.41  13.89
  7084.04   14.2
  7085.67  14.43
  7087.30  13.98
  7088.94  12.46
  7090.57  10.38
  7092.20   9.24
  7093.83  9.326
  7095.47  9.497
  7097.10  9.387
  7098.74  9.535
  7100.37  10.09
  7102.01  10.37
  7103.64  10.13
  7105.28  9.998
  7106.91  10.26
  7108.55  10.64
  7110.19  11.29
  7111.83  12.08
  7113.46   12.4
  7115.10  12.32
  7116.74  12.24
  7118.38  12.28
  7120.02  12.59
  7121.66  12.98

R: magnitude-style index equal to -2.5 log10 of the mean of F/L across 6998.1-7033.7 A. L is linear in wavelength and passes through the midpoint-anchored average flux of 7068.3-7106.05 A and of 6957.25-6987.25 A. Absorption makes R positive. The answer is -0.23 mag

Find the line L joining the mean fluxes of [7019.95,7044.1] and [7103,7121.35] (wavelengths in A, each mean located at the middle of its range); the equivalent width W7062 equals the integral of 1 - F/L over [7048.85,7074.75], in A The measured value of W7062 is 2.1 A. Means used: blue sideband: 19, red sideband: 11.5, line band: 15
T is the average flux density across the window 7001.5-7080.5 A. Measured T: 17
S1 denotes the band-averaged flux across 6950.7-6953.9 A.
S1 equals 14.9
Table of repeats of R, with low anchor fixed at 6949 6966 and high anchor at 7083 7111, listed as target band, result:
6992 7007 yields -0.235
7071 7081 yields -0.204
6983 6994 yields -0.182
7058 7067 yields -0.027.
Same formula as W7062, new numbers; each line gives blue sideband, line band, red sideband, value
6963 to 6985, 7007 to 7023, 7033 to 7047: 1.3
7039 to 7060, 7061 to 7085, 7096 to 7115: 3.8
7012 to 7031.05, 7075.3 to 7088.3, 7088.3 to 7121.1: -1.4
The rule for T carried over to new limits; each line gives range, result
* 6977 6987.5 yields 15.9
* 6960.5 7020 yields 16.1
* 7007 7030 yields 17.2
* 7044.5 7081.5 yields 15.6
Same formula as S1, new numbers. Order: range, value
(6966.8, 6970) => 15.2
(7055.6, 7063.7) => 12.8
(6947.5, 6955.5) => 14.7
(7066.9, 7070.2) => 12.7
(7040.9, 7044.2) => 21.2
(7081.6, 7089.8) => 13.8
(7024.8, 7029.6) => 17.1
